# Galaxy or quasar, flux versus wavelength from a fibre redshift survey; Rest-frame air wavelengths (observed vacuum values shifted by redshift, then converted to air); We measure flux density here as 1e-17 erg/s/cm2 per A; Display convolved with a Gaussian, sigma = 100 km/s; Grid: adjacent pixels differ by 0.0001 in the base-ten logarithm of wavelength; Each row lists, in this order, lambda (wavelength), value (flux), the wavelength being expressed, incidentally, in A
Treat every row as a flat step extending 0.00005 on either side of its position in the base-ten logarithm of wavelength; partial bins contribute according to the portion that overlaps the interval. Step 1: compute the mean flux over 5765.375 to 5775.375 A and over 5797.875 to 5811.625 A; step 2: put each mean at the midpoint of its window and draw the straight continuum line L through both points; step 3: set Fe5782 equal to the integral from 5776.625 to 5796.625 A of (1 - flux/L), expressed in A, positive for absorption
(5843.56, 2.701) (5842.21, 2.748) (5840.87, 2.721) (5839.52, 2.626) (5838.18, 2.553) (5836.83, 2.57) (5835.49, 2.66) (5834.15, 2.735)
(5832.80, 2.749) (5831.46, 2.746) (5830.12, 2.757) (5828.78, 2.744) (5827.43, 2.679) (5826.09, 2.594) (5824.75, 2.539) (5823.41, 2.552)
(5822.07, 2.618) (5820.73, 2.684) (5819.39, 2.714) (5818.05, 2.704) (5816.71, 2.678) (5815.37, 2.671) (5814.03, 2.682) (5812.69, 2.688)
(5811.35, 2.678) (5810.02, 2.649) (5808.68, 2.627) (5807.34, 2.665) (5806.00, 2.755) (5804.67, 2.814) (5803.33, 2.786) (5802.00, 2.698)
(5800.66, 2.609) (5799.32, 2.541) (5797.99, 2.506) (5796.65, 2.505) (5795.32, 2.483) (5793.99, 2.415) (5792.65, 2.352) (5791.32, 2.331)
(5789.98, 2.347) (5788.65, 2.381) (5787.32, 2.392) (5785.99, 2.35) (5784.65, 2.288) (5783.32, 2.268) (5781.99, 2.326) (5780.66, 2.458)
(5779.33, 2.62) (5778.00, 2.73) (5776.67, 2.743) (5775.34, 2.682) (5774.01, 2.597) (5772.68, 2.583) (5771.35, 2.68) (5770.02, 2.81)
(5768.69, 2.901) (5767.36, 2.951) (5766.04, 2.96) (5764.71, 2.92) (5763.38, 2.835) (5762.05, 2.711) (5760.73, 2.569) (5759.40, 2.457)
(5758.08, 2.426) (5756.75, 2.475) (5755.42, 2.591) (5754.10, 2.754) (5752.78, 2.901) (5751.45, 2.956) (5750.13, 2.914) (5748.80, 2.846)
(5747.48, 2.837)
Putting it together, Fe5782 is 2.2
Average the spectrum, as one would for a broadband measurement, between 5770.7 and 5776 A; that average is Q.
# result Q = 2.63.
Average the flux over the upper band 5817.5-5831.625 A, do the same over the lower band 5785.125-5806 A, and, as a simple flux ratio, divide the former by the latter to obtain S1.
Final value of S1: 1.06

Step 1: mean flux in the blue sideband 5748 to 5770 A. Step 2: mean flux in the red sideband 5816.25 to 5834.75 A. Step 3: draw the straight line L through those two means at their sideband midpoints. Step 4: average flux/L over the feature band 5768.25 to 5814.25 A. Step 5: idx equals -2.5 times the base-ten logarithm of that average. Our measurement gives 0.06 mag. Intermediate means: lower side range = 2.76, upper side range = 2.68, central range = 2.57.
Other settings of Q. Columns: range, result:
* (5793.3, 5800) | 2.49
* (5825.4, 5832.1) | 2.7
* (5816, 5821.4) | 2.69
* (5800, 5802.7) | 2.66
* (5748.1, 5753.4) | 2.9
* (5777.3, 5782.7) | 2.53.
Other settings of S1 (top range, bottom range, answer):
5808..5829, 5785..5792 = 1.13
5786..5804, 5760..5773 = 0.89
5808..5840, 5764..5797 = 1.04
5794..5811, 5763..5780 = 0.95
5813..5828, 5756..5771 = 0.97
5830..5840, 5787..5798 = 1.11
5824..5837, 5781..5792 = 1.15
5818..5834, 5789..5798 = 1.11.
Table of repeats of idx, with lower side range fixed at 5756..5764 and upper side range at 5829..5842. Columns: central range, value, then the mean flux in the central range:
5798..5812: -0.01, 2.68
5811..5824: 0.00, 2.67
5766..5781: -0.05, 2.72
